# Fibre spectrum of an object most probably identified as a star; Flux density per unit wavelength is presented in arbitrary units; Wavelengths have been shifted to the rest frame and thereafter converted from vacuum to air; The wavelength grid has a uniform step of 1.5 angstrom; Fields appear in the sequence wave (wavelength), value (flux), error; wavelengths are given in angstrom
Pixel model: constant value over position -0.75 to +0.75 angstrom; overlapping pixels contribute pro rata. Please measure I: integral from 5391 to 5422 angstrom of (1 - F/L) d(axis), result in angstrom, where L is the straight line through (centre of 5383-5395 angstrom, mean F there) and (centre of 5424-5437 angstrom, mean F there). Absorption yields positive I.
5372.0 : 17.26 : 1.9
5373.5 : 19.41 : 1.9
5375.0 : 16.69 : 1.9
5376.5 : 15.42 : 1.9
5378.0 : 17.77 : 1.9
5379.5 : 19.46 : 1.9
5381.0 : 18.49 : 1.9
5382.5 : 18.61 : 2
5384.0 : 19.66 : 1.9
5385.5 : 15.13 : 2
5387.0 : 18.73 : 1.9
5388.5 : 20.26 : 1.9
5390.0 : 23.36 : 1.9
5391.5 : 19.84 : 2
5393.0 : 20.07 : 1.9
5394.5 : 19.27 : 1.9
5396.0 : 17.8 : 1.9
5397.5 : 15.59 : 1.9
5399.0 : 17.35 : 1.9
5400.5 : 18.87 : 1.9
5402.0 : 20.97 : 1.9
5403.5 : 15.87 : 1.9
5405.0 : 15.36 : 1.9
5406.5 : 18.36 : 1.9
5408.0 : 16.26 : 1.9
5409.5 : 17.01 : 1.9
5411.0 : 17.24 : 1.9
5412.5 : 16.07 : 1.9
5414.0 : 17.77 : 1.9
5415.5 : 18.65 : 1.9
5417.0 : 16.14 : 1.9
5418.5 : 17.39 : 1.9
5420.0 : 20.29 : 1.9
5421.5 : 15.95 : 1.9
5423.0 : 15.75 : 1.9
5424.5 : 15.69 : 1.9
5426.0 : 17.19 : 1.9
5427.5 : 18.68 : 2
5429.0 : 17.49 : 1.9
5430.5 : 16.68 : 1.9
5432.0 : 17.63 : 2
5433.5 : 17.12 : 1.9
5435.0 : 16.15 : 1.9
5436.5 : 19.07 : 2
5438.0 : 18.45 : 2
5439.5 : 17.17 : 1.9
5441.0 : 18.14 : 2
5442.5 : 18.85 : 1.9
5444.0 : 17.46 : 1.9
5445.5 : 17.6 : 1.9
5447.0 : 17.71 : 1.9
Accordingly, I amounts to 1.4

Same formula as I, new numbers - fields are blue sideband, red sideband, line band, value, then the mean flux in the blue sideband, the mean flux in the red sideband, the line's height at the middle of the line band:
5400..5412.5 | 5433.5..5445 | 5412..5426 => 0.36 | 17.4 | 17.8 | 17.6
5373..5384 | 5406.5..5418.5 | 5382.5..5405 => -1.28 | 18.1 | 17.1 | 17.6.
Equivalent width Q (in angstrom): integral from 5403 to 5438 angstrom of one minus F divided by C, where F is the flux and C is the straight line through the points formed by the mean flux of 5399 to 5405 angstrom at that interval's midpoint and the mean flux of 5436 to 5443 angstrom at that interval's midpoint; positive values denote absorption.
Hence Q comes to 1.92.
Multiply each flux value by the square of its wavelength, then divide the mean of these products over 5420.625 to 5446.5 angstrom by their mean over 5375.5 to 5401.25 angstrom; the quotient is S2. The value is 1.0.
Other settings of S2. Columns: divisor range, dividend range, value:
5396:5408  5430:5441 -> 1.02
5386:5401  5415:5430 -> 0.92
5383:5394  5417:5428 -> 0.89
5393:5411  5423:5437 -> 0.99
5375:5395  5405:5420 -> 0.93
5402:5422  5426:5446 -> 1.04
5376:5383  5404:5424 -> 0.96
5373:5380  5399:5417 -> 1.00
